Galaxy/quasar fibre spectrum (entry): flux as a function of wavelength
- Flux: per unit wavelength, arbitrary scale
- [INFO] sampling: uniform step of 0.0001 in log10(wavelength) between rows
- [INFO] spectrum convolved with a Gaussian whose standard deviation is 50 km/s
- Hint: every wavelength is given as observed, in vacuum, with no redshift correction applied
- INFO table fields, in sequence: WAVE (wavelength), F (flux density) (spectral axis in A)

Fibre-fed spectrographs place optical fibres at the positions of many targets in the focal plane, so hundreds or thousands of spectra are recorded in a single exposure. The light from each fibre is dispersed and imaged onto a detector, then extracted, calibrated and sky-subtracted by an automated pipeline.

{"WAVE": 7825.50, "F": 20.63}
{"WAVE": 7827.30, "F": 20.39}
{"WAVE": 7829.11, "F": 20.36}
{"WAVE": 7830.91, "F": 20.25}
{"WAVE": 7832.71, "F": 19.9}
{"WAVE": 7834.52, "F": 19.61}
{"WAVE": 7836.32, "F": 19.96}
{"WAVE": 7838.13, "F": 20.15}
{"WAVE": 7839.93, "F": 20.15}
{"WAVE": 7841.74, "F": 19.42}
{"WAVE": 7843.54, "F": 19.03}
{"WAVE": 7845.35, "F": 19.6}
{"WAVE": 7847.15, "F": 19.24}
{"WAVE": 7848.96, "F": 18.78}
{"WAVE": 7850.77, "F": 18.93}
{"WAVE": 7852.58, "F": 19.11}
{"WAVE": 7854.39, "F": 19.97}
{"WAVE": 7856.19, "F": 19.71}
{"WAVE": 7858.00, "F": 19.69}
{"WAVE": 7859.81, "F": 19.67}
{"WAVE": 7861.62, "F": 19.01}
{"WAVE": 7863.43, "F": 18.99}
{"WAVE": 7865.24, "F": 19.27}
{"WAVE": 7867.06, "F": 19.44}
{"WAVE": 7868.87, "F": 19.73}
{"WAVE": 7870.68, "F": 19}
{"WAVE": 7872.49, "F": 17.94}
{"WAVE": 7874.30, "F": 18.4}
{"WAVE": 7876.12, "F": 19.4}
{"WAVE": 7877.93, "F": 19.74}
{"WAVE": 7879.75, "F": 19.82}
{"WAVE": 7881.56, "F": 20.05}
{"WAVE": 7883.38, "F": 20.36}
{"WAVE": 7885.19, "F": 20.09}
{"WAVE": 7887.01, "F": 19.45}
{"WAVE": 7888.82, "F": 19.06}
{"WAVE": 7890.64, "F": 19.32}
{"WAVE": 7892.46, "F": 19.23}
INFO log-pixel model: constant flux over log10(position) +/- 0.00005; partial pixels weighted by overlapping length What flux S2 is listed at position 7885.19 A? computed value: 20.09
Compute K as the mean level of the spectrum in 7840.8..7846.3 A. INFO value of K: 19.4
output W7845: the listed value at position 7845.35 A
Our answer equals 19.6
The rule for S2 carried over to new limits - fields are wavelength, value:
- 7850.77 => 18.93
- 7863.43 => 18.99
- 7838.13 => 20.15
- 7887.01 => 19.45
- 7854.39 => 19.97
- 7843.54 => 19.03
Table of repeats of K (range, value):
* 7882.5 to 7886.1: 20.2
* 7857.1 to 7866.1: 19.3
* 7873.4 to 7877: 18.9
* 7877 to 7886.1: 20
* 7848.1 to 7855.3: 19.2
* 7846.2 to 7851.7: 19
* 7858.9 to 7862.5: 19.3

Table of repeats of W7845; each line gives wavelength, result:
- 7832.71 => 19.9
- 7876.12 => 19.4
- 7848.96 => 18.78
